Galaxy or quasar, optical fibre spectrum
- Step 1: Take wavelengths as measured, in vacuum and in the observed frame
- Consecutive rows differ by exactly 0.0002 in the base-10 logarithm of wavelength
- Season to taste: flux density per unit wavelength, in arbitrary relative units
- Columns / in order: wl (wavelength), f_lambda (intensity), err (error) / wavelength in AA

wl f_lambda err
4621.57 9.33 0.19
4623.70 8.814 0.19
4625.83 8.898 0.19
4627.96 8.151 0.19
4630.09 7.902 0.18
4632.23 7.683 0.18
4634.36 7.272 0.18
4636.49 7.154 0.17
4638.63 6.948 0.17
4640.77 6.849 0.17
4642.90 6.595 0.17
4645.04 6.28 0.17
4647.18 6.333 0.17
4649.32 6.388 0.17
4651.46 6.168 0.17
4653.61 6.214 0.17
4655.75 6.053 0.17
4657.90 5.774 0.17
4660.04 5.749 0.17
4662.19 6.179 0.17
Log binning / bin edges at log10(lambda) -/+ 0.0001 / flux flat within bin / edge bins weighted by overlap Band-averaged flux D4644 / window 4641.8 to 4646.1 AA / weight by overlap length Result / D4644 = 6.45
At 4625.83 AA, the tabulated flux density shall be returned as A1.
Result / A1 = 8.898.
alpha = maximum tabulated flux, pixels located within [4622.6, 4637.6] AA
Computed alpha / 8.898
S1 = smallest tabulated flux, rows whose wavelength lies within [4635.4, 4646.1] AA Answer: 6.28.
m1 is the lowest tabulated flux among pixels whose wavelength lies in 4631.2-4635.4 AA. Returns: 7.272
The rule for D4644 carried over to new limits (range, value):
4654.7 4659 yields 5.91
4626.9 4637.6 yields 7.63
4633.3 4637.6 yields 7.21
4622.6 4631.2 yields 8.44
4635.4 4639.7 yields 7.05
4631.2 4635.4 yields 7.48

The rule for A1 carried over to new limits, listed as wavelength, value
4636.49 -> 7.154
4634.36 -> 7.272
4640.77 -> 6.849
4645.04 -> 6.28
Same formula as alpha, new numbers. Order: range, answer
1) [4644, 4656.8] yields 6.388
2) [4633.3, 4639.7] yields 7.272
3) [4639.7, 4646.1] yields 6.849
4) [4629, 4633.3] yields 7.902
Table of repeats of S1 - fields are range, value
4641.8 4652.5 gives 6.168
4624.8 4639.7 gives 6.948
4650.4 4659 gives 5.774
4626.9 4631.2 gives 7.902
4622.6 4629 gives 8.151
